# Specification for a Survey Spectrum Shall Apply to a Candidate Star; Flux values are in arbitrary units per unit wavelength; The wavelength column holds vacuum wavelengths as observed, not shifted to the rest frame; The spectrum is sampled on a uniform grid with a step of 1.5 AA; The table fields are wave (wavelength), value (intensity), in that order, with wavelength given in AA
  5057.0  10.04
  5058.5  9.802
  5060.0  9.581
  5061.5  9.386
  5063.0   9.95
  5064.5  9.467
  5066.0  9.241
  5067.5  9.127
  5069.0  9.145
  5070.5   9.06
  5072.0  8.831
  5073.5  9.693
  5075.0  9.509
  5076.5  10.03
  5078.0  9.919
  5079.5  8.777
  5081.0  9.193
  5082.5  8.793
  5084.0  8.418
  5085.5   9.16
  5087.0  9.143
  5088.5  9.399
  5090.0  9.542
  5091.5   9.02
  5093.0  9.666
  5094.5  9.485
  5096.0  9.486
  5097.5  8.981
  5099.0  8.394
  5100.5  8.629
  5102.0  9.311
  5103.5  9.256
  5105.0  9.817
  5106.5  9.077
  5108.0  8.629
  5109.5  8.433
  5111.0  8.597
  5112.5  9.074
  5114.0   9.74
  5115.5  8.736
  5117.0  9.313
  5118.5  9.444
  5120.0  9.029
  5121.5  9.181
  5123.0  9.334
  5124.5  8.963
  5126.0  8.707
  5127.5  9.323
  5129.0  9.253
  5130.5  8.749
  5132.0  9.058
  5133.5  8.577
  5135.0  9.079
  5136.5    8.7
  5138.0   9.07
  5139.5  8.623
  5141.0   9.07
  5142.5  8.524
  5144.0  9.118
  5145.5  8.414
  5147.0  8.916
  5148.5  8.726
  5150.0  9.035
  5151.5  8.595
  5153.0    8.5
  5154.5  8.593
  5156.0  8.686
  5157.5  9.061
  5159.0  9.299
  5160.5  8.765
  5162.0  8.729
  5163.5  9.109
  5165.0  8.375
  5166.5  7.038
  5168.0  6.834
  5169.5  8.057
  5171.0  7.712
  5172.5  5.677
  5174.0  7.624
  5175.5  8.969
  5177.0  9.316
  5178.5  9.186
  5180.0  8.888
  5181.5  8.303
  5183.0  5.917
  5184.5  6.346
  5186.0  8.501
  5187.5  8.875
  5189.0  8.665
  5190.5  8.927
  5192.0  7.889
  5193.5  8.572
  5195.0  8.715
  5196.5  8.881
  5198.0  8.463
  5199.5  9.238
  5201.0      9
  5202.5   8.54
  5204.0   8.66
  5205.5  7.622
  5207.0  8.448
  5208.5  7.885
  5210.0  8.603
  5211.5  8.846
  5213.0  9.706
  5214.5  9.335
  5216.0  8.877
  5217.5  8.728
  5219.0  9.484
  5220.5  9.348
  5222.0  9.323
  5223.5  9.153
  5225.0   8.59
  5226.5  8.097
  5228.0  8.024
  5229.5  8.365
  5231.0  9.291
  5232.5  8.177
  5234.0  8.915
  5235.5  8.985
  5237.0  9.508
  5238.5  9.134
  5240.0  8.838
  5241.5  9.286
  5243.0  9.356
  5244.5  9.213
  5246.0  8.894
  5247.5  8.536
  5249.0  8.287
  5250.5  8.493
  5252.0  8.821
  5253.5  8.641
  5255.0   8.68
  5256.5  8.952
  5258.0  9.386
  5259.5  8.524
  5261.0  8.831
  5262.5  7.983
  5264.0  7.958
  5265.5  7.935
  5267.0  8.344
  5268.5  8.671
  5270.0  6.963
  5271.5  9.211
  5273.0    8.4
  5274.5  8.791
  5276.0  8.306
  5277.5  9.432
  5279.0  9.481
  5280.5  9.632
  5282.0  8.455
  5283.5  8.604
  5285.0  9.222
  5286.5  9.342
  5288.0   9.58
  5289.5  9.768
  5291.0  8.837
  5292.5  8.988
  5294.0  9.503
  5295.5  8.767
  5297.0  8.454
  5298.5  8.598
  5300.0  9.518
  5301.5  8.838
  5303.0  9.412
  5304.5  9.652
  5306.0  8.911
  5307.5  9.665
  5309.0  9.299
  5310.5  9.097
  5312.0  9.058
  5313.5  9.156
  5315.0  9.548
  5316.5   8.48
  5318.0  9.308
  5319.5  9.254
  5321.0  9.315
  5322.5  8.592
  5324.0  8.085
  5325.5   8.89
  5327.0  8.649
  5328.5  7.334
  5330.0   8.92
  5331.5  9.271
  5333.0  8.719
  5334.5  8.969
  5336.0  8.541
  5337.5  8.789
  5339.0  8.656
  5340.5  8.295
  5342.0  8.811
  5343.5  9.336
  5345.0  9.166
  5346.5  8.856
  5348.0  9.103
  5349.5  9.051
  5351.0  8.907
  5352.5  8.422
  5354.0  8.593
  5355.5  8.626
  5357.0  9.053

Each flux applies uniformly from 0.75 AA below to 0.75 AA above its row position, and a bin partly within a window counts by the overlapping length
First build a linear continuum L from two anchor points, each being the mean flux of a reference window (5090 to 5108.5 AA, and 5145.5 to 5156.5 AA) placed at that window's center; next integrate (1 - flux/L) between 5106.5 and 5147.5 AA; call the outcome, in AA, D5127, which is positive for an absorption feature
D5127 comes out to -0.2 AA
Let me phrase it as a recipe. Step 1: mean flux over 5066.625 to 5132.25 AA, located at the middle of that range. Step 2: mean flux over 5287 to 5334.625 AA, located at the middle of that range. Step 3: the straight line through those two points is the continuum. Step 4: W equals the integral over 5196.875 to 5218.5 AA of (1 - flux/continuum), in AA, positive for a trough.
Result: 0.9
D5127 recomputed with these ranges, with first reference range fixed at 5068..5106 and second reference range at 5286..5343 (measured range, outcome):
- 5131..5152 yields 0.8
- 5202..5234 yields 1.2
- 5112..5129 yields 0.0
